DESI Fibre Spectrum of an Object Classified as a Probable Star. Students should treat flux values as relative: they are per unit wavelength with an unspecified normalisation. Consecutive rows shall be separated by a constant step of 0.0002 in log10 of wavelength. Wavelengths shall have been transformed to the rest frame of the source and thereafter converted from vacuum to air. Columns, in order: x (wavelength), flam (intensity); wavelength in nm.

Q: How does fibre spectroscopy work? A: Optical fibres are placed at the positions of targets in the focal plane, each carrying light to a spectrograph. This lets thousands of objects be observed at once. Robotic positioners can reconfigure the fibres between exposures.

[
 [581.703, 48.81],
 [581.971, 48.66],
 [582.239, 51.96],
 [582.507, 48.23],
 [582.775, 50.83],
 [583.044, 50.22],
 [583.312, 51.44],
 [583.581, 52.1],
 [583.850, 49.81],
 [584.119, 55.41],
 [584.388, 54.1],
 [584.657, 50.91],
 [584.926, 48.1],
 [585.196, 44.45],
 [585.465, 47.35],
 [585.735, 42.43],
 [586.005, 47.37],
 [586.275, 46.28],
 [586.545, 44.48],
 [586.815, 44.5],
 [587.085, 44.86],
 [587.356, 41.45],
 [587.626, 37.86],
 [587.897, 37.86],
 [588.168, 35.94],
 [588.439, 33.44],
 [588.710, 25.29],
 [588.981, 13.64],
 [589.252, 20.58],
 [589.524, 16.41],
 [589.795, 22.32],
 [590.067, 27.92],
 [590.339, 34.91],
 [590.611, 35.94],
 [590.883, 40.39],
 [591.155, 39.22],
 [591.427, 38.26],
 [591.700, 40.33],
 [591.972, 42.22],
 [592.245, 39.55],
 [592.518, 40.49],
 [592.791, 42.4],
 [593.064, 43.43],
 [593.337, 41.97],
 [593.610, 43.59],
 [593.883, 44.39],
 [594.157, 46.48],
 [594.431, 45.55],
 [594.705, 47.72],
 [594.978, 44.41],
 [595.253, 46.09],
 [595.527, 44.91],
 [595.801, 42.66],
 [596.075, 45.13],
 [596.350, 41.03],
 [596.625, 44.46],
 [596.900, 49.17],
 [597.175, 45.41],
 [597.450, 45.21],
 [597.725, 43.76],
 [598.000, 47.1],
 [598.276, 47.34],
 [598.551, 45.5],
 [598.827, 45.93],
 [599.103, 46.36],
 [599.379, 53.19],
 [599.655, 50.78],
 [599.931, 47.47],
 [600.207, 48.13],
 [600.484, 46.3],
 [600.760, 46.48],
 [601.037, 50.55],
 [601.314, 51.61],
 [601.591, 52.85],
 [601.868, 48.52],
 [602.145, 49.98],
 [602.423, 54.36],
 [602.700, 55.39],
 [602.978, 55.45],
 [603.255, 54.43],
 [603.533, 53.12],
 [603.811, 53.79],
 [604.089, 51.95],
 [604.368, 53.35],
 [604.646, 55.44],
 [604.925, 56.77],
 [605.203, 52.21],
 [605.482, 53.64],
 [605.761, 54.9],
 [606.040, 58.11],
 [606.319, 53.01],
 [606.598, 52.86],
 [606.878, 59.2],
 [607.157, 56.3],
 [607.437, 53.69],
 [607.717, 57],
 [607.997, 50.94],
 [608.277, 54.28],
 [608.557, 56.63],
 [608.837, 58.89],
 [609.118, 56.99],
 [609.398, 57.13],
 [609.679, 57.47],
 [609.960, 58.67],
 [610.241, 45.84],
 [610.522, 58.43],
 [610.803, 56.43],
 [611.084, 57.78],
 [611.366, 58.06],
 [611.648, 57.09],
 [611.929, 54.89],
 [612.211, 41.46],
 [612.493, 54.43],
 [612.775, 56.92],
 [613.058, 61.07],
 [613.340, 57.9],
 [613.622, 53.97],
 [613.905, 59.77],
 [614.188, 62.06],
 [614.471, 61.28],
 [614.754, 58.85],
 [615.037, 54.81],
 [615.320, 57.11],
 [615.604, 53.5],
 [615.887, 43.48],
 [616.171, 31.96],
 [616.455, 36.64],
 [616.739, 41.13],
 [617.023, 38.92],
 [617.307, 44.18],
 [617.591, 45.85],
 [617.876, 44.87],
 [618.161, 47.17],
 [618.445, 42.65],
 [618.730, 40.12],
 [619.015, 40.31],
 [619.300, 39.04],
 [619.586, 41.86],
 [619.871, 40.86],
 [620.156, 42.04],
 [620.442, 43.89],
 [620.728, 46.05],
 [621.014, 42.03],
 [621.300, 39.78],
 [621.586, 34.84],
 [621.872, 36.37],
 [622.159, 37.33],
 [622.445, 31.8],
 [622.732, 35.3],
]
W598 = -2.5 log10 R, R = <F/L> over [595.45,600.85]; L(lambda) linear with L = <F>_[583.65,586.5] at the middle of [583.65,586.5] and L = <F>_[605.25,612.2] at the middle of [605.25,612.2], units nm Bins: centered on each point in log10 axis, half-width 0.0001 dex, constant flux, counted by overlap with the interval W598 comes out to 0.13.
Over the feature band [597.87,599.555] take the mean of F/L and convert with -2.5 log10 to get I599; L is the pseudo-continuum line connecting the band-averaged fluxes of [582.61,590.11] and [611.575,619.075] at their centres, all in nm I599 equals -0.07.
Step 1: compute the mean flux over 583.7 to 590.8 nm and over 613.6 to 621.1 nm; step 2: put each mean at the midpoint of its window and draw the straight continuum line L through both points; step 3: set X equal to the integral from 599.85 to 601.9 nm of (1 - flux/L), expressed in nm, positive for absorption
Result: -0.34 nm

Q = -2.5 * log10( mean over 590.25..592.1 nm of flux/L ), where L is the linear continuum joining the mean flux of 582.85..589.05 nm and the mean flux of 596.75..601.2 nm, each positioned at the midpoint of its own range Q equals 0.17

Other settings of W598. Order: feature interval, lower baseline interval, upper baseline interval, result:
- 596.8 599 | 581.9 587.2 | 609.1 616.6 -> 0.11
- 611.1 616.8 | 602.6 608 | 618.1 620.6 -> -0.14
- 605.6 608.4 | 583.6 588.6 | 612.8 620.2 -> -0.17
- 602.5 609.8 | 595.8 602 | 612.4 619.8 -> -0.15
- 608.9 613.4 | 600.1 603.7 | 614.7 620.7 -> -0.18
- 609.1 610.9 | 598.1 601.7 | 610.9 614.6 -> -0.02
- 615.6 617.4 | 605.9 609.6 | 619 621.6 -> 0.14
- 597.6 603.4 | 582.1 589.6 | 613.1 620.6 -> -0.11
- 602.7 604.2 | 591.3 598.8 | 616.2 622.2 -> -0.25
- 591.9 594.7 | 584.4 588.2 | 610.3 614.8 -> 0.11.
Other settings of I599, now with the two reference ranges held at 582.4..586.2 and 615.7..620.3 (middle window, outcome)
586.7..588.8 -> 0.27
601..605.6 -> -0.18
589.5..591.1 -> 0.47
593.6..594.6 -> 0.04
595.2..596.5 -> 0.07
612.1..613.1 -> -0.24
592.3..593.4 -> 0.13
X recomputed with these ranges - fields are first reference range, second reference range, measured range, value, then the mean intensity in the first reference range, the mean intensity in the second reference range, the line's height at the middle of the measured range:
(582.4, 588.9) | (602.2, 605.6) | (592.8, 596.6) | 0.39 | 44.9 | 54.1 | 49.4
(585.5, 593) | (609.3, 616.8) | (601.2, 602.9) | -0.24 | 36.4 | 53.7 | 45.7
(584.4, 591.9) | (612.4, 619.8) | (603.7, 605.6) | -0.42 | 37.4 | 48.7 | 44.1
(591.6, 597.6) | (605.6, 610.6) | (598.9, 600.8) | 0.00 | 44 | 55.5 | 48.5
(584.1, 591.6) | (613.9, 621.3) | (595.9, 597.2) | -0.15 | 38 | 45.8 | 40.3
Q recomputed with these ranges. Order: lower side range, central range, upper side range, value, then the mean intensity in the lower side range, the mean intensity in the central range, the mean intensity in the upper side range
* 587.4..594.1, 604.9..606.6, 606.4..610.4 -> -0.044 mag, 35.2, 54.5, 55.4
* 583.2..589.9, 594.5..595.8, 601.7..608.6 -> 0.030 mag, 40.3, 45.5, 54.2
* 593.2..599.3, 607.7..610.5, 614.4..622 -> -0.239 mag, 45.3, 55.4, 43.9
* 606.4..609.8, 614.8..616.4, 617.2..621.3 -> -0.023 mag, 55.9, 48.2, 42.8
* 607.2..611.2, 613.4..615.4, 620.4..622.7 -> -0.199 mag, 55.7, 58.3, 38.6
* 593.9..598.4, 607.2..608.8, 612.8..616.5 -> -0.085 mag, 45.4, 54.9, 53.8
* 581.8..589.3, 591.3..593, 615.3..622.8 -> 0.068 mag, 43.8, 40.7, 41.2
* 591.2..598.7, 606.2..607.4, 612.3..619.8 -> -0.184 mag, 44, 55.2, 48.7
